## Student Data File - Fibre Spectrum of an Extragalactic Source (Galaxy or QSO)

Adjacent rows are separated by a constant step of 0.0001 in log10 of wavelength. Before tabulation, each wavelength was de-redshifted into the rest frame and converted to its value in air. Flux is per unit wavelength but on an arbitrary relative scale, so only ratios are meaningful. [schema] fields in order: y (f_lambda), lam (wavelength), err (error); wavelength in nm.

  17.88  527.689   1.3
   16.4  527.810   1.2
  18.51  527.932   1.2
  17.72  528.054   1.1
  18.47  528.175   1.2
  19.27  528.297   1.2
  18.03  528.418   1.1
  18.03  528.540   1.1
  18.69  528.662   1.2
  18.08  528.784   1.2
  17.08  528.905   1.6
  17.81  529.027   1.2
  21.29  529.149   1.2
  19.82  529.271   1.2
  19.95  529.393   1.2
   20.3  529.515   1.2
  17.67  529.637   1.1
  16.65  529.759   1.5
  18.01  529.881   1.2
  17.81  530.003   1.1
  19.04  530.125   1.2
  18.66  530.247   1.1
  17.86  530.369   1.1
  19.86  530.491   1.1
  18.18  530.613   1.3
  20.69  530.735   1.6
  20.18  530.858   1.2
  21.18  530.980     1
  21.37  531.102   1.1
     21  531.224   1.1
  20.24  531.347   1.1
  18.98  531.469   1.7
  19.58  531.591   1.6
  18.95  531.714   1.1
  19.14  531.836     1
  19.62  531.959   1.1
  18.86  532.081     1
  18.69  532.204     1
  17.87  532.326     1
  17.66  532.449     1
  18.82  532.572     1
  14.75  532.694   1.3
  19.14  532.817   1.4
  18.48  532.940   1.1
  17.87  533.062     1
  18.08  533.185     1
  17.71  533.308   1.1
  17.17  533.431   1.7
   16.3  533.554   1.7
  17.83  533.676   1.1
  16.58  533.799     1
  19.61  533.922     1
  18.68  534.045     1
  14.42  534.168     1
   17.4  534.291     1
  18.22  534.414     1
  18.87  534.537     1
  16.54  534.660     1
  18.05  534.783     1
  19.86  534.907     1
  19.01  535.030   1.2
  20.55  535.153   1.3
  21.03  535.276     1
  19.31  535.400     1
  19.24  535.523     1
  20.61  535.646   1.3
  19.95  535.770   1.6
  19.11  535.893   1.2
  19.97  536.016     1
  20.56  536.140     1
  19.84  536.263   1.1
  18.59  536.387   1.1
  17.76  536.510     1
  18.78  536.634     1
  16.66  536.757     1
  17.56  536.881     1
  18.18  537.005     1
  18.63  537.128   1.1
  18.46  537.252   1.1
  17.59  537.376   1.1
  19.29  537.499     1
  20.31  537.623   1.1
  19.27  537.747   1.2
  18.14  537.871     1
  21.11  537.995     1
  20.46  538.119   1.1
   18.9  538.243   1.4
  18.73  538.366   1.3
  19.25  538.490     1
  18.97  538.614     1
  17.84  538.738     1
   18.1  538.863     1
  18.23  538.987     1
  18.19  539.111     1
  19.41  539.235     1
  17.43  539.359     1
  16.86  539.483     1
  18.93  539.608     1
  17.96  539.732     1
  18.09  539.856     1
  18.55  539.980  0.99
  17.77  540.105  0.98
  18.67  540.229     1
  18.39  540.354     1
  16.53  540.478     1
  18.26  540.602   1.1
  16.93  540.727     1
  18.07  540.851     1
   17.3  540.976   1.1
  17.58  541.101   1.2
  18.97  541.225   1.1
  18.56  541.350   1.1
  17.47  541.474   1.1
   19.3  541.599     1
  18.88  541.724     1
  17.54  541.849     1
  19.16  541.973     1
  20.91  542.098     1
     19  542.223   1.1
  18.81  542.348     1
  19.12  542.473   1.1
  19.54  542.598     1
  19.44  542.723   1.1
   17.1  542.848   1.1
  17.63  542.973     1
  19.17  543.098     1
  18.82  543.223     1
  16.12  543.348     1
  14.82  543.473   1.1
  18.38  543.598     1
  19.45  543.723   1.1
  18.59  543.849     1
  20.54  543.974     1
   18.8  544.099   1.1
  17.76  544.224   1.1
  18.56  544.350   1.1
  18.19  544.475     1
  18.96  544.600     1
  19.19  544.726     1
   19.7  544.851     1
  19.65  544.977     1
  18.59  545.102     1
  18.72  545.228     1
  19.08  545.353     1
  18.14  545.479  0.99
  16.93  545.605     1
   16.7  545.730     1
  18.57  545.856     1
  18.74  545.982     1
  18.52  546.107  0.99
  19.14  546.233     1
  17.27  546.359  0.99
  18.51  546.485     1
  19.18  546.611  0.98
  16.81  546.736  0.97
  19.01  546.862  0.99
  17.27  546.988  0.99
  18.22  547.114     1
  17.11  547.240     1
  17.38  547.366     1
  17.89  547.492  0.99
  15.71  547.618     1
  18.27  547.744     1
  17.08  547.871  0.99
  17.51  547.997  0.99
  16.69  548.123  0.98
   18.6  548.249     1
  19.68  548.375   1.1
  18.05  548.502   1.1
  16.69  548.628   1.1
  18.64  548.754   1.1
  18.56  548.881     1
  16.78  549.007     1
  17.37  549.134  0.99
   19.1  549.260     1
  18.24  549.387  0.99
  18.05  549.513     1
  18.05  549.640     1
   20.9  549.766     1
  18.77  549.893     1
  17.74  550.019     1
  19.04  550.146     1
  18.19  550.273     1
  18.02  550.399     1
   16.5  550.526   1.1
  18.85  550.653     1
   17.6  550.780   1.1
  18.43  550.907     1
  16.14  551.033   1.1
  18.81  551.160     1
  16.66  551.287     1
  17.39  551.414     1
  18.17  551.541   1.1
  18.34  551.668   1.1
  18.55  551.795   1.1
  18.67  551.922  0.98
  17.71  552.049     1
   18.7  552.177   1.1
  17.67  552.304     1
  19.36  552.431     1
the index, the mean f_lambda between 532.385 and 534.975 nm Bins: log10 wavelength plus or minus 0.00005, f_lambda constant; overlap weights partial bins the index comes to 17.7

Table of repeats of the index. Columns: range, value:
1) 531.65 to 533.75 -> 18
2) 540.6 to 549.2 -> 18.2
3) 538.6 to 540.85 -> 18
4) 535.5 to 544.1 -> 18.6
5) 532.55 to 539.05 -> 18.6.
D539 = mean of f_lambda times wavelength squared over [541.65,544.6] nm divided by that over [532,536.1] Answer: 1.04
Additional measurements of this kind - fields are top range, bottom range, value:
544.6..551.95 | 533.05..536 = 1.03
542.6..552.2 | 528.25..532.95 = 1.02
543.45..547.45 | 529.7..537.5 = 1.03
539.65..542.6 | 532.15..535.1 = 1.06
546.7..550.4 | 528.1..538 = 1.02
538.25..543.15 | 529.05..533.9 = 1.01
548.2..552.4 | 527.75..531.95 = 1.03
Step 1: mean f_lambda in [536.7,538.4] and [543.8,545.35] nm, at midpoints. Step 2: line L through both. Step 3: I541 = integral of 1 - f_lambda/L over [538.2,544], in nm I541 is 0.17 nm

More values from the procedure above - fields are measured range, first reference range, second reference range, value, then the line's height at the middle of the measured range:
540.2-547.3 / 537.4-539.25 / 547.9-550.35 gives 0.11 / 18.6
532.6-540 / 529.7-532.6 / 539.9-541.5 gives -0.01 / 18.5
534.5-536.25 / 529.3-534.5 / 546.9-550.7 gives -0.10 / 18.4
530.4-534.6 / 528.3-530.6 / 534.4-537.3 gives 0.05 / 18.8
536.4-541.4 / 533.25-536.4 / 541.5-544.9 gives 0.07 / 18.6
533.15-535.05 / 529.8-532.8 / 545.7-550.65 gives 0.11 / 18.9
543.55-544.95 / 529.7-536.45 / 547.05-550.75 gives -0.06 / 18.2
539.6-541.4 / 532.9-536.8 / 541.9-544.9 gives 0.06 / 18.6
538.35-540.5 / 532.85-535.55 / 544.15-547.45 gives 0.00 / 18.3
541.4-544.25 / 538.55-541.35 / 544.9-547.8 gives -0.08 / 18.1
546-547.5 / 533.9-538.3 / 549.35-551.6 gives 0.02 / 18.3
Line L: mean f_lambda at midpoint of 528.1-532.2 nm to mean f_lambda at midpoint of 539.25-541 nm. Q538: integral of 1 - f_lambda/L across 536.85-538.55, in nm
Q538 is -0.08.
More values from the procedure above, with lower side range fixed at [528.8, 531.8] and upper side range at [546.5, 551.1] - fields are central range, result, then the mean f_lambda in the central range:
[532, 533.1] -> 0.06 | 18.1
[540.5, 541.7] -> 0.03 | 18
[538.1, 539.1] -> 0.00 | 18.7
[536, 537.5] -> 0.02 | 18.5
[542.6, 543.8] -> 0.02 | 18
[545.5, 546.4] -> 0.01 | 18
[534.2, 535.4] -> 0.01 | 18.7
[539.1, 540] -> 0.02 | 18.2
